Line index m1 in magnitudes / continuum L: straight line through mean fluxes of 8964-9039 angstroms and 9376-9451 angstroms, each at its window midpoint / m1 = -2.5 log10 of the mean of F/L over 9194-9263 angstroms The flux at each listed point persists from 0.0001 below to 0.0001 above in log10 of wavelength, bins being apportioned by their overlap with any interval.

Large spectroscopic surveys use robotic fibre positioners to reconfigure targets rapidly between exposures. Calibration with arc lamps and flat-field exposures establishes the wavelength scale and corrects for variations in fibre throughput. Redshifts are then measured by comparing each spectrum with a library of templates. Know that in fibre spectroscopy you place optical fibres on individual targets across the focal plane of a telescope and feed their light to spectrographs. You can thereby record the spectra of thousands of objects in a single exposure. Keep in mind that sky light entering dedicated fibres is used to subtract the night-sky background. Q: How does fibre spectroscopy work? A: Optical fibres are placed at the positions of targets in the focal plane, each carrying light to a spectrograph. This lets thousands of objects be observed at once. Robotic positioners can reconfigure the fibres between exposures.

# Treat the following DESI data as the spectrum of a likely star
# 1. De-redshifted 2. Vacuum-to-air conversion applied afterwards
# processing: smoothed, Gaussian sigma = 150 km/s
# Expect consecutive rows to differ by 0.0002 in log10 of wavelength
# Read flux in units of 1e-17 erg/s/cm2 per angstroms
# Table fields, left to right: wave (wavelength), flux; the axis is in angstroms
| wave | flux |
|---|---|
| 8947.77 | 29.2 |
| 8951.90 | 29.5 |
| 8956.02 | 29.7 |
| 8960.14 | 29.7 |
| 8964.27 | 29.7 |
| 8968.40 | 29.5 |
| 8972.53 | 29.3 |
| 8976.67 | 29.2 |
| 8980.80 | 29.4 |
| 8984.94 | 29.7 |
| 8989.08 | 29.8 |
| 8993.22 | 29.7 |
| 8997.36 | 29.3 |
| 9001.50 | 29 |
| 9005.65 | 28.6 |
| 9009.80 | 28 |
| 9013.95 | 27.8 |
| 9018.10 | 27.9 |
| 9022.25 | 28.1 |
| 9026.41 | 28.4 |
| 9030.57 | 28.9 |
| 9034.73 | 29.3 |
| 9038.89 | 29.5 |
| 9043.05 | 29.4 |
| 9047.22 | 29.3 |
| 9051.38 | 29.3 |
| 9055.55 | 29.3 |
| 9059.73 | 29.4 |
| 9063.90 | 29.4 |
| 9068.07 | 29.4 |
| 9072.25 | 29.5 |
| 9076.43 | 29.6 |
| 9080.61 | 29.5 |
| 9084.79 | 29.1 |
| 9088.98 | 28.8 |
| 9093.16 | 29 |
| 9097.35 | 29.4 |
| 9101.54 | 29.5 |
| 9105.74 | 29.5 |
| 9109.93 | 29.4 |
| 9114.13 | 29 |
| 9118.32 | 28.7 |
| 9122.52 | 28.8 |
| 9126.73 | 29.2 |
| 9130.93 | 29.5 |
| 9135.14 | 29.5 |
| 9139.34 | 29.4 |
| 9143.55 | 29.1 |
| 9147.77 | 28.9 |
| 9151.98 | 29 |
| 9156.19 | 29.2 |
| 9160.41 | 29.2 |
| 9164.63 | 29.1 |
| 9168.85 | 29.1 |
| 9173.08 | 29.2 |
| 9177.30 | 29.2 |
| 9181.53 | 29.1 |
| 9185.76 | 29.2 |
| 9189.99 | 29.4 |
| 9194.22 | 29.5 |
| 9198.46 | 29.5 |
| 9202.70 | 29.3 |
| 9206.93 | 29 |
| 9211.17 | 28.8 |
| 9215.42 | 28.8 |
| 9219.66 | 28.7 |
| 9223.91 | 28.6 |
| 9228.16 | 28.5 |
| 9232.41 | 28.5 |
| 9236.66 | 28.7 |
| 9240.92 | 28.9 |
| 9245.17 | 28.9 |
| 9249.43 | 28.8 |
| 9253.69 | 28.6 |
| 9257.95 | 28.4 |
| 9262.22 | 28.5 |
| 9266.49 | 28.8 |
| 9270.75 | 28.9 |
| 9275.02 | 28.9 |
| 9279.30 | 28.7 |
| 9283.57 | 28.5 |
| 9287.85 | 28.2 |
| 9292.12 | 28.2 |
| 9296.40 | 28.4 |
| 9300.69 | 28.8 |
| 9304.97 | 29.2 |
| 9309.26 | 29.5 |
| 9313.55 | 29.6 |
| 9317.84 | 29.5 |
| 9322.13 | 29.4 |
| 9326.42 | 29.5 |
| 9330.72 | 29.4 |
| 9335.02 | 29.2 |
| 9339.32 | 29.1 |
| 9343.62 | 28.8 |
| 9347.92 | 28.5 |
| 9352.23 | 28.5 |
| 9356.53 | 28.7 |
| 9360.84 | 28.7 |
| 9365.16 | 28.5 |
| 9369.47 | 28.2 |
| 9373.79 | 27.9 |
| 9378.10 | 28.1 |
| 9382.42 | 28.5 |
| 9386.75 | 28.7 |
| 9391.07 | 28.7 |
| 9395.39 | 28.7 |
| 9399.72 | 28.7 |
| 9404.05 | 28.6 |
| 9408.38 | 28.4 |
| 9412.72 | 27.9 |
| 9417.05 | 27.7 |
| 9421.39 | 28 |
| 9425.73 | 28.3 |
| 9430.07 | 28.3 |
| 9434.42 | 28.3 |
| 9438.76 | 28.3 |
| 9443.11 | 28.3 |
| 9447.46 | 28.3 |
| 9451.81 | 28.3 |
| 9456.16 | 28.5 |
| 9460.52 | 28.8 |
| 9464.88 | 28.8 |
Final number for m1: -0.01 mag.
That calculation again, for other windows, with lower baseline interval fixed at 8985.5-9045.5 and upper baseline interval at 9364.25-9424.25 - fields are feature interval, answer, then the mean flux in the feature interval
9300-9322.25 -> -0.035 mag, 29.4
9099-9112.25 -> -0.026 mag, 29.4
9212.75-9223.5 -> -0.005 mag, 28.7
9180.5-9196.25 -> -0.026 mag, 29.3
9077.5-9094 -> -0.014 mag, 29.1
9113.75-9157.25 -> -0.016 mag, 29.1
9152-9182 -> -0.019 mag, 29.1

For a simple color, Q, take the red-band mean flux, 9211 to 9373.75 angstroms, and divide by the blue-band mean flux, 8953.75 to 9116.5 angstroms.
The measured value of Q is 0.99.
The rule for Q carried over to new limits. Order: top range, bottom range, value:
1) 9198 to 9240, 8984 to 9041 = 1.00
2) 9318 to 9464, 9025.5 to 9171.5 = 0.98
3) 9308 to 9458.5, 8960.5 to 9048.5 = 0.99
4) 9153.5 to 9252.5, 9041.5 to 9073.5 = 0.99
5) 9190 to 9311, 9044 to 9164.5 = 0.98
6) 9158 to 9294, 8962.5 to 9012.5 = 0.99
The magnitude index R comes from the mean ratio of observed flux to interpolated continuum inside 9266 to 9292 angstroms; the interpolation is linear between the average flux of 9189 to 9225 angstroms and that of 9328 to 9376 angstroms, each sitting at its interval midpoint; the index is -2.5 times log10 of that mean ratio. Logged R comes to 0.009 mag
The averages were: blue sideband 29.1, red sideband 28.7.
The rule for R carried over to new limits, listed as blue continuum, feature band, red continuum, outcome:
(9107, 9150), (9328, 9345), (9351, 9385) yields -0.025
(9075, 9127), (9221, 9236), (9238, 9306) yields 0.009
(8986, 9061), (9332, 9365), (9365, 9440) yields -0.014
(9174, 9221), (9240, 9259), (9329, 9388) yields 0.009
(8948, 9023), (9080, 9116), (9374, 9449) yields -0.012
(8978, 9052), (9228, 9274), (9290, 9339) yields 0.015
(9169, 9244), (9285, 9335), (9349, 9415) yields -0.014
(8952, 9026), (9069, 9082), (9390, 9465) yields -0.021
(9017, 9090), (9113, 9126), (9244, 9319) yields 0.007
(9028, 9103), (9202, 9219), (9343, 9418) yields -0.001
